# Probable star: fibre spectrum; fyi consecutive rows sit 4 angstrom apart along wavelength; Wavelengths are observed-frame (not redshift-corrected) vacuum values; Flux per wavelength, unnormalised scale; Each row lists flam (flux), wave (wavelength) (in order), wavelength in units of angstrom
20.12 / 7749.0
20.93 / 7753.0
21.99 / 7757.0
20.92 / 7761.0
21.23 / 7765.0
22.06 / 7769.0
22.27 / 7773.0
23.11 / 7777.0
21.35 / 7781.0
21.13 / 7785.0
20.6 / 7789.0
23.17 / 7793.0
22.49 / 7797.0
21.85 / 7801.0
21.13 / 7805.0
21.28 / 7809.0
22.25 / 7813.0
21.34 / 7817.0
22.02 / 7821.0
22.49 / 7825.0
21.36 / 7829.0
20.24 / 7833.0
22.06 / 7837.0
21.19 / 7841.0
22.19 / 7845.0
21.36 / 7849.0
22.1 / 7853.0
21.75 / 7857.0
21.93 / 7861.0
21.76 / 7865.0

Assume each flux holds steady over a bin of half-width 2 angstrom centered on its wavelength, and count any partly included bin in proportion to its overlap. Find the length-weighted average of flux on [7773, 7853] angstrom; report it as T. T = 21.7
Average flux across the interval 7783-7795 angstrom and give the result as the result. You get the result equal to 21.6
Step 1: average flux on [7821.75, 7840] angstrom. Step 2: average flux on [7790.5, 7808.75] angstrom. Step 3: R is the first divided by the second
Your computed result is 1.0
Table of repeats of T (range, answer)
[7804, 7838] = 21.6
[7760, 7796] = 21.8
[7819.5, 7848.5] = 21.6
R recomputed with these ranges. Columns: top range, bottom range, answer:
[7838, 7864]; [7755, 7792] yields 1.00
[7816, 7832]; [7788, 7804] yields 0.99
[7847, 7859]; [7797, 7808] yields 1.00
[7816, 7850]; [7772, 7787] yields 0.98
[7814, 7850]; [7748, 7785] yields 1.00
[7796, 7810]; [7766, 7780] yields 0.97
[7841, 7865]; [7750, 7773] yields 1.02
